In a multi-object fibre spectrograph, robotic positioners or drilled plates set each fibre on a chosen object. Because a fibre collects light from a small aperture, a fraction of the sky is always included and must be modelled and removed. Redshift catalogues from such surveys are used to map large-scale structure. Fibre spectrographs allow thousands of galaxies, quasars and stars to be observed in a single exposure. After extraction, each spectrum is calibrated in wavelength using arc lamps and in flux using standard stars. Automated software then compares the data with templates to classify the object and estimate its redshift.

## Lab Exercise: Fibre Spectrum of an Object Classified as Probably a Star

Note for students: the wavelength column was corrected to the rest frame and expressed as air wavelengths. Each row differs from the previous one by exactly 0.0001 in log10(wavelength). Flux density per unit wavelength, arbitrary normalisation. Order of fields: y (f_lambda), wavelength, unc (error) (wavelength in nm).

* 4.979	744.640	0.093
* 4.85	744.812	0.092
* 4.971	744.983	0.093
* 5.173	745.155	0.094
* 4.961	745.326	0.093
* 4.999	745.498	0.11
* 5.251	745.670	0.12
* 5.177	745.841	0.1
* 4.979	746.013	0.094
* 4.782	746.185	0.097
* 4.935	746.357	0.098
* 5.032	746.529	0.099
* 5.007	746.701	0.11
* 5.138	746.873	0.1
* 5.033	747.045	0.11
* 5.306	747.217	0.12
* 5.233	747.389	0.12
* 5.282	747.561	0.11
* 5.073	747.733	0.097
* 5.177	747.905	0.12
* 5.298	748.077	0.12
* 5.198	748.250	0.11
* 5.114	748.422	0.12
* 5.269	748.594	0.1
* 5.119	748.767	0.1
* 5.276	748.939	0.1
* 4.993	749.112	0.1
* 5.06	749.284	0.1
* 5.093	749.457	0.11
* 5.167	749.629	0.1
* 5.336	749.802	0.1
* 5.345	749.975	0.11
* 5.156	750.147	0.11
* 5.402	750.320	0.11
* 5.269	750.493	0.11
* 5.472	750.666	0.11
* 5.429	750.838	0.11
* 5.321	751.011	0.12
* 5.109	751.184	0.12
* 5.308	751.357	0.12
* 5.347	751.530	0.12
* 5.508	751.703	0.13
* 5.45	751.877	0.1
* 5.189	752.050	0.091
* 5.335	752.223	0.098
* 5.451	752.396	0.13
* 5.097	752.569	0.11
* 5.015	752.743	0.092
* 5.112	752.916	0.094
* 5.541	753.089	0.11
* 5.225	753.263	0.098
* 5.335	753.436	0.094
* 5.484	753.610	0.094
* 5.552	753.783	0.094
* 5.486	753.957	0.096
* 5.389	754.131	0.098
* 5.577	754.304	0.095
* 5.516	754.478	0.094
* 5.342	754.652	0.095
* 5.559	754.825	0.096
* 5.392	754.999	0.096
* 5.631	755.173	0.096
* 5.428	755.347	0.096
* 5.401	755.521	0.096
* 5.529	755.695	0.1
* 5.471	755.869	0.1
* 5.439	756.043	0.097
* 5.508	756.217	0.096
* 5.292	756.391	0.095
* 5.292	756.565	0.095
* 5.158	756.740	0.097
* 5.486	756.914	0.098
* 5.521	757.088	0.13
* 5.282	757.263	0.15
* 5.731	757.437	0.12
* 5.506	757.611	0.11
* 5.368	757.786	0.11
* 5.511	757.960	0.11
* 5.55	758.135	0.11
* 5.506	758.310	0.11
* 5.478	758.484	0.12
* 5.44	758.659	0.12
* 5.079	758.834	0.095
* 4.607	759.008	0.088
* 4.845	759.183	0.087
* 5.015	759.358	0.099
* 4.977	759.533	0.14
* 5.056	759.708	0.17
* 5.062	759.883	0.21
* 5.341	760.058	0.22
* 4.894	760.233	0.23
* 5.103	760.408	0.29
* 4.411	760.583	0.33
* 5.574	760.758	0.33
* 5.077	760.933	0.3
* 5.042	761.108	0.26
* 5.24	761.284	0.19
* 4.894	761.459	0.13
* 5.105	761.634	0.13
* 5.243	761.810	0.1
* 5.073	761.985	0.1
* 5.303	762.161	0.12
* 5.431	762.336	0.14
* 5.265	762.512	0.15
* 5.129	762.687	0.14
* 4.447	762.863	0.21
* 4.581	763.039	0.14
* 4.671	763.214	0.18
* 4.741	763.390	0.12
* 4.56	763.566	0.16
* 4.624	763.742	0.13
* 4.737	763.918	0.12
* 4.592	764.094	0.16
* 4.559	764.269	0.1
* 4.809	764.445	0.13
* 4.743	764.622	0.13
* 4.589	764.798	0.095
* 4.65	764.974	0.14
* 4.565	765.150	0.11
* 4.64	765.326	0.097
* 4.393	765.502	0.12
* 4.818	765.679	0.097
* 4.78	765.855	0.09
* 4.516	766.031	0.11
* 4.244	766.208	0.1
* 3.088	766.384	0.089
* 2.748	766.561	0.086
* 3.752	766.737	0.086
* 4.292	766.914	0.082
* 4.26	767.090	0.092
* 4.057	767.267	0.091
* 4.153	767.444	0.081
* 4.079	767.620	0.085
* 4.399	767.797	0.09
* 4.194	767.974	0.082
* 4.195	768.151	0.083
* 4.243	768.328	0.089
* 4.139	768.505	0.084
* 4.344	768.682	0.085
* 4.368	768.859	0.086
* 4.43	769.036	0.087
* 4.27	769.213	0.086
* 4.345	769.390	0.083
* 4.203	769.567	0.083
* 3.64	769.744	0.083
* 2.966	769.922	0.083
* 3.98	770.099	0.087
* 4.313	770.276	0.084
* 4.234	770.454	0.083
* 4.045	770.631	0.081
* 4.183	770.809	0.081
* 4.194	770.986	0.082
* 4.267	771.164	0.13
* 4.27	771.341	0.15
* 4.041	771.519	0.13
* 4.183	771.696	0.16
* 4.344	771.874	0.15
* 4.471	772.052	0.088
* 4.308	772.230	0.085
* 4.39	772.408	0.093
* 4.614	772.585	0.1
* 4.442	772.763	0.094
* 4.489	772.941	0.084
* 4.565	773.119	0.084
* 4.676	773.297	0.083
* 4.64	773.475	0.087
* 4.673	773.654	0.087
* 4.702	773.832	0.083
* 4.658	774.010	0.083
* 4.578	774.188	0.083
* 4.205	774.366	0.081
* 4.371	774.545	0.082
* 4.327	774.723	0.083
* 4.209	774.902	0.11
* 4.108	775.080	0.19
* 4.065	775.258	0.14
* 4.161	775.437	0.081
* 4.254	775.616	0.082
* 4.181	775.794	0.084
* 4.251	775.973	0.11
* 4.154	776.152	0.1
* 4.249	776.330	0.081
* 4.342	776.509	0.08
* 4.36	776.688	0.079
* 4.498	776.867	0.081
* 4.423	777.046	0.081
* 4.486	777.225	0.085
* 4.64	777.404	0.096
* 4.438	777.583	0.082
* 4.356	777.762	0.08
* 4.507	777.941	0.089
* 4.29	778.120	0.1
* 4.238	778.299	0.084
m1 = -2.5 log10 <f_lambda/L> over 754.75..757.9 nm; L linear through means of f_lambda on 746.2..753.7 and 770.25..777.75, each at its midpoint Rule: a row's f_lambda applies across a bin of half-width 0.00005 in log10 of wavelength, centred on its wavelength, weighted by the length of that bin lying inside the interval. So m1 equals -0.09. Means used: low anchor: 5.23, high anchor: 4.36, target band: 5.44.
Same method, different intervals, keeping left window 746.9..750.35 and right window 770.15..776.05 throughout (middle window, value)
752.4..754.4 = -0.07 mag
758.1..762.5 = -0.08 mag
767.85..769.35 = 0.05 mag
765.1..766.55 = 0.08 mag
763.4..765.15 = 0.00 mag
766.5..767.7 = 0.16 mag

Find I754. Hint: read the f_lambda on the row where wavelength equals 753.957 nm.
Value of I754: 5.486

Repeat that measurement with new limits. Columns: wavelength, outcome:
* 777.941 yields 4.507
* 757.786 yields 5.368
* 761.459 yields 4.894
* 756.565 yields 5.292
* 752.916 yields 5.112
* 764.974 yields 4.65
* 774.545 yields 4.371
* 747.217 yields 5.306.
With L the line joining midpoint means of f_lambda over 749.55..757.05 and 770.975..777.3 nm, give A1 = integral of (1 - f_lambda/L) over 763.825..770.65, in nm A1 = 0.67 nm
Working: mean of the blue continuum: 5.37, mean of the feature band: 4.24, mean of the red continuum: 4.37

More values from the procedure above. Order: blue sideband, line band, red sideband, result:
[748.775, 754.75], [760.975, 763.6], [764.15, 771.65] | -0.22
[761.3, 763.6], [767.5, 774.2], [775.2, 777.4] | 0.40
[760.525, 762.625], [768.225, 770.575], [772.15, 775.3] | 0.29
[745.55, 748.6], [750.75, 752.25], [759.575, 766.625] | -0.09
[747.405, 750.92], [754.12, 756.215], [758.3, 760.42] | -0.13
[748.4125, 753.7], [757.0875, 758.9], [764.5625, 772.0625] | -0.23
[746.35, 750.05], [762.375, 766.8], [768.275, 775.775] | 0.06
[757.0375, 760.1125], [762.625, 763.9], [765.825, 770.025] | 0.00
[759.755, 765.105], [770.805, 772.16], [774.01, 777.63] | 0.08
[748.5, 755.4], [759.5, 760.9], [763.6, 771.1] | -0.09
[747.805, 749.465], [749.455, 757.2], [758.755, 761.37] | -0.40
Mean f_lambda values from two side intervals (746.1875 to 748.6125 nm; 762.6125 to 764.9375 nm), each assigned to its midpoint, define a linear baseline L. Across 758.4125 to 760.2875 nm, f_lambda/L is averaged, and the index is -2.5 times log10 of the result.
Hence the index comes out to -0.06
